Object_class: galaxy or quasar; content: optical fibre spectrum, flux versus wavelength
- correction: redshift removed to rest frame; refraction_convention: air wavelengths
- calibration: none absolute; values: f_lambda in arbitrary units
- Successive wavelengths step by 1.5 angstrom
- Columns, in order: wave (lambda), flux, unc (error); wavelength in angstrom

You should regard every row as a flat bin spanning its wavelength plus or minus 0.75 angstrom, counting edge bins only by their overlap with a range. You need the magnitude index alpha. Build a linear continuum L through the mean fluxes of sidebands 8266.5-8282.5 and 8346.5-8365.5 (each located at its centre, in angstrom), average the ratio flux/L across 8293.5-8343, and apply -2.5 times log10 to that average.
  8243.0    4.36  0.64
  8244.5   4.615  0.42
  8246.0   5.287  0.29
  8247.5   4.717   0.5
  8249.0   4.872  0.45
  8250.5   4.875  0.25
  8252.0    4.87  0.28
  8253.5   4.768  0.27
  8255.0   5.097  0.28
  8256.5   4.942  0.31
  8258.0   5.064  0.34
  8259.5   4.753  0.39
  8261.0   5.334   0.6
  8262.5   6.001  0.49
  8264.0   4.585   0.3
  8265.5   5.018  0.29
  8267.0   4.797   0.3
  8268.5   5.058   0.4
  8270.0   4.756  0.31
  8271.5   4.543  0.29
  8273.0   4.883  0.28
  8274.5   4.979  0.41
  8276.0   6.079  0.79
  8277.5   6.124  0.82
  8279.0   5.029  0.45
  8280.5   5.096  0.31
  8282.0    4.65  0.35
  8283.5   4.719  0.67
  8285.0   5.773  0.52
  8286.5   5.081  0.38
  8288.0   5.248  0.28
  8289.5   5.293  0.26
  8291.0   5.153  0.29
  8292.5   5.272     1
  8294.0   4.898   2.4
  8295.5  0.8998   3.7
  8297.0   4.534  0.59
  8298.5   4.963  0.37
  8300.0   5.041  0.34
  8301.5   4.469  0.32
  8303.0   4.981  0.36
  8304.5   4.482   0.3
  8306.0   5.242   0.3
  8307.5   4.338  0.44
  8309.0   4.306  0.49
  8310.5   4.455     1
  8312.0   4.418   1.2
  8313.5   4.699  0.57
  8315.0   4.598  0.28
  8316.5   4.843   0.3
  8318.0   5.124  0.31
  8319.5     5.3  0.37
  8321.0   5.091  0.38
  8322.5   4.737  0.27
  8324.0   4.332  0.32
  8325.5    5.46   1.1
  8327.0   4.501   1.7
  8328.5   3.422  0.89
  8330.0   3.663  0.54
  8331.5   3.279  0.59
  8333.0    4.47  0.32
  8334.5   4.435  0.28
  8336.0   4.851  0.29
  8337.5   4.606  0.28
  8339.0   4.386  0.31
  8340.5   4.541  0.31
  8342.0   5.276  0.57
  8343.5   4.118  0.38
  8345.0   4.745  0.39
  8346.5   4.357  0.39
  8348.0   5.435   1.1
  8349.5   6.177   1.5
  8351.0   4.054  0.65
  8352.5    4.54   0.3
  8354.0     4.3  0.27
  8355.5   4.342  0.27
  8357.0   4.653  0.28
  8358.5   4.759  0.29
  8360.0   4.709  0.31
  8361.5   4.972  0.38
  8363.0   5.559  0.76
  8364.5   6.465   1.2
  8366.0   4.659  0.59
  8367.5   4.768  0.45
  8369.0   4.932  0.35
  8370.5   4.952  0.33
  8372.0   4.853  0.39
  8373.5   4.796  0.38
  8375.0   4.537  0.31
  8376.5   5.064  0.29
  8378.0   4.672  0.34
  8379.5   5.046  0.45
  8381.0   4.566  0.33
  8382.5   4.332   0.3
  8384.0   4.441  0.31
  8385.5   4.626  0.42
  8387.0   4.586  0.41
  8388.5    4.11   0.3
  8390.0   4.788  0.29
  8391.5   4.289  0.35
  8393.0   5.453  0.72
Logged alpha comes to 0.12 mag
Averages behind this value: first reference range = 5.1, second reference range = 4.97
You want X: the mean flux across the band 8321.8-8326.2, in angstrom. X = 4.84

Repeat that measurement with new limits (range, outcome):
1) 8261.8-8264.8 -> 5.28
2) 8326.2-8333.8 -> 3.88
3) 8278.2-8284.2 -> 4.89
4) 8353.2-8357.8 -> 4.44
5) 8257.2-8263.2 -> 5.28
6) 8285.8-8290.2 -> 5.21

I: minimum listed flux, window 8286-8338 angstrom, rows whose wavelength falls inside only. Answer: 0.8998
